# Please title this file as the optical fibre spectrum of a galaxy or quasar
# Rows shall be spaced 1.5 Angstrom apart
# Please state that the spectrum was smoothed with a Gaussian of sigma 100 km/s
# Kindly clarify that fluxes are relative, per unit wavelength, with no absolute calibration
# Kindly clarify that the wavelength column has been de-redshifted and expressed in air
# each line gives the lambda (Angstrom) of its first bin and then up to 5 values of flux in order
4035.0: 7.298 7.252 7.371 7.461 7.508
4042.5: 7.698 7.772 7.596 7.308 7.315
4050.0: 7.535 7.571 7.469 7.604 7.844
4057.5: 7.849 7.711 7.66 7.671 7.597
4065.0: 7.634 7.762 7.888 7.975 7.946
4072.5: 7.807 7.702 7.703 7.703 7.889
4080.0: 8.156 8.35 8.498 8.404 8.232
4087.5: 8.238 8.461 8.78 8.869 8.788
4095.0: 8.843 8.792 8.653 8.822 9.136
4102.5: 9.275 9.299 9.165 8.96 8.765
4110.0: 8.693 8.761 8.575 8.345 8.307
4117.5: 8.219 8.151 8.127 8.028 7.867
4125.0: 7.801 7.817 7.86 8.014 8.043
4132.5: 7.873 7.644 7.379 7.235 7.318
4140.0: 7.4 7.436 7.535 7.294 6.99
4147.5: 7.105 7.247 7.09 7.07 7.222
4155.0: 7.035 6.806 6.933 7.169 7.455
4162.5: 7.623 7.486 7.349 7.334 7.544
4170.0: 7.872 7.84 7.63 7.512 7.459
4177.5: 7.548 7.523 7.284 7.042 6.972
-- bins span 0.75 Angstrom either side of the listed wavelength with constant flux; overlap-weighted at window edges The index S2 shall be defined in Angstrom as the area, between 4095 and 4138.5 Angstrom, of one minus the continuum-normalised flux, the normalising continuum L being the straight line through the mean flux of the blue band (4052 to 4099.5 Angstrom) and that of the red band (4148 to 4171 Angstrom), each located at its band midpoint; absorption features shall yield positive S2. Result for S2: -3.6 Angstrom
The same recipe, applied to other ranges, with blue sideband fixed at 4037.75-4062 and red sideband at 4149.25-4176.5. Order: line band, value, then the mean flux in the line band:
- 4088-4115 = -4.9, 8.83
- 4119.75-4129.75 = -0.7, 7.93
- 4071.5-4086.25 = -1.0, 8.04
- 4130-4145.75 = -0.2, 7.51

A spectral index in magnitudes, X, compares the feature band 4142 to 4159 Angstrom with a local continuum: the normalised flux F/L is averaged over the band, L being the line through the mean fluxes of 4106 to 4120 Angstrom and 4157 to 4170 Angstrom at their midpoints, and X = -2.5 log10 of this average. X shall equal 0.08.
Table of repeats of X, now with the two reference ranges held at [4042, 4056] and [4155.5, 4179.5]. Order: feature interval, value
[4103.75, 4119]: -0.16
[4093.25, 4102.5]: -0.18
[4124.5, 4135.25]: -0.05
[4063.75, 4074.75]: -0.04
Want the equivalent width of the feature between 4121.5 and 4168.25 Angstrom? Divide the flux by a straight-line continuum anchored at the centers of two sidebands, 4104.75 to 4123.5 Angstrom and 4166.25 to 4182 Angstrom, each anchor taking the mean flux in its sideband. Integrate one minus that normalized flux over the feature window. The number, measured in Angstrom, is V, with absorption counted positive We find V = 3.3 Angstrom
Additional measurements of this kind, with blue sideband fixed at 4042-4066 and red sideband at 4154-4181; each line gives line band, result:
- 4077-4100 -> -2.8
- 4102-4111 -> -1.8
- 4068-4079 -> -0.3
